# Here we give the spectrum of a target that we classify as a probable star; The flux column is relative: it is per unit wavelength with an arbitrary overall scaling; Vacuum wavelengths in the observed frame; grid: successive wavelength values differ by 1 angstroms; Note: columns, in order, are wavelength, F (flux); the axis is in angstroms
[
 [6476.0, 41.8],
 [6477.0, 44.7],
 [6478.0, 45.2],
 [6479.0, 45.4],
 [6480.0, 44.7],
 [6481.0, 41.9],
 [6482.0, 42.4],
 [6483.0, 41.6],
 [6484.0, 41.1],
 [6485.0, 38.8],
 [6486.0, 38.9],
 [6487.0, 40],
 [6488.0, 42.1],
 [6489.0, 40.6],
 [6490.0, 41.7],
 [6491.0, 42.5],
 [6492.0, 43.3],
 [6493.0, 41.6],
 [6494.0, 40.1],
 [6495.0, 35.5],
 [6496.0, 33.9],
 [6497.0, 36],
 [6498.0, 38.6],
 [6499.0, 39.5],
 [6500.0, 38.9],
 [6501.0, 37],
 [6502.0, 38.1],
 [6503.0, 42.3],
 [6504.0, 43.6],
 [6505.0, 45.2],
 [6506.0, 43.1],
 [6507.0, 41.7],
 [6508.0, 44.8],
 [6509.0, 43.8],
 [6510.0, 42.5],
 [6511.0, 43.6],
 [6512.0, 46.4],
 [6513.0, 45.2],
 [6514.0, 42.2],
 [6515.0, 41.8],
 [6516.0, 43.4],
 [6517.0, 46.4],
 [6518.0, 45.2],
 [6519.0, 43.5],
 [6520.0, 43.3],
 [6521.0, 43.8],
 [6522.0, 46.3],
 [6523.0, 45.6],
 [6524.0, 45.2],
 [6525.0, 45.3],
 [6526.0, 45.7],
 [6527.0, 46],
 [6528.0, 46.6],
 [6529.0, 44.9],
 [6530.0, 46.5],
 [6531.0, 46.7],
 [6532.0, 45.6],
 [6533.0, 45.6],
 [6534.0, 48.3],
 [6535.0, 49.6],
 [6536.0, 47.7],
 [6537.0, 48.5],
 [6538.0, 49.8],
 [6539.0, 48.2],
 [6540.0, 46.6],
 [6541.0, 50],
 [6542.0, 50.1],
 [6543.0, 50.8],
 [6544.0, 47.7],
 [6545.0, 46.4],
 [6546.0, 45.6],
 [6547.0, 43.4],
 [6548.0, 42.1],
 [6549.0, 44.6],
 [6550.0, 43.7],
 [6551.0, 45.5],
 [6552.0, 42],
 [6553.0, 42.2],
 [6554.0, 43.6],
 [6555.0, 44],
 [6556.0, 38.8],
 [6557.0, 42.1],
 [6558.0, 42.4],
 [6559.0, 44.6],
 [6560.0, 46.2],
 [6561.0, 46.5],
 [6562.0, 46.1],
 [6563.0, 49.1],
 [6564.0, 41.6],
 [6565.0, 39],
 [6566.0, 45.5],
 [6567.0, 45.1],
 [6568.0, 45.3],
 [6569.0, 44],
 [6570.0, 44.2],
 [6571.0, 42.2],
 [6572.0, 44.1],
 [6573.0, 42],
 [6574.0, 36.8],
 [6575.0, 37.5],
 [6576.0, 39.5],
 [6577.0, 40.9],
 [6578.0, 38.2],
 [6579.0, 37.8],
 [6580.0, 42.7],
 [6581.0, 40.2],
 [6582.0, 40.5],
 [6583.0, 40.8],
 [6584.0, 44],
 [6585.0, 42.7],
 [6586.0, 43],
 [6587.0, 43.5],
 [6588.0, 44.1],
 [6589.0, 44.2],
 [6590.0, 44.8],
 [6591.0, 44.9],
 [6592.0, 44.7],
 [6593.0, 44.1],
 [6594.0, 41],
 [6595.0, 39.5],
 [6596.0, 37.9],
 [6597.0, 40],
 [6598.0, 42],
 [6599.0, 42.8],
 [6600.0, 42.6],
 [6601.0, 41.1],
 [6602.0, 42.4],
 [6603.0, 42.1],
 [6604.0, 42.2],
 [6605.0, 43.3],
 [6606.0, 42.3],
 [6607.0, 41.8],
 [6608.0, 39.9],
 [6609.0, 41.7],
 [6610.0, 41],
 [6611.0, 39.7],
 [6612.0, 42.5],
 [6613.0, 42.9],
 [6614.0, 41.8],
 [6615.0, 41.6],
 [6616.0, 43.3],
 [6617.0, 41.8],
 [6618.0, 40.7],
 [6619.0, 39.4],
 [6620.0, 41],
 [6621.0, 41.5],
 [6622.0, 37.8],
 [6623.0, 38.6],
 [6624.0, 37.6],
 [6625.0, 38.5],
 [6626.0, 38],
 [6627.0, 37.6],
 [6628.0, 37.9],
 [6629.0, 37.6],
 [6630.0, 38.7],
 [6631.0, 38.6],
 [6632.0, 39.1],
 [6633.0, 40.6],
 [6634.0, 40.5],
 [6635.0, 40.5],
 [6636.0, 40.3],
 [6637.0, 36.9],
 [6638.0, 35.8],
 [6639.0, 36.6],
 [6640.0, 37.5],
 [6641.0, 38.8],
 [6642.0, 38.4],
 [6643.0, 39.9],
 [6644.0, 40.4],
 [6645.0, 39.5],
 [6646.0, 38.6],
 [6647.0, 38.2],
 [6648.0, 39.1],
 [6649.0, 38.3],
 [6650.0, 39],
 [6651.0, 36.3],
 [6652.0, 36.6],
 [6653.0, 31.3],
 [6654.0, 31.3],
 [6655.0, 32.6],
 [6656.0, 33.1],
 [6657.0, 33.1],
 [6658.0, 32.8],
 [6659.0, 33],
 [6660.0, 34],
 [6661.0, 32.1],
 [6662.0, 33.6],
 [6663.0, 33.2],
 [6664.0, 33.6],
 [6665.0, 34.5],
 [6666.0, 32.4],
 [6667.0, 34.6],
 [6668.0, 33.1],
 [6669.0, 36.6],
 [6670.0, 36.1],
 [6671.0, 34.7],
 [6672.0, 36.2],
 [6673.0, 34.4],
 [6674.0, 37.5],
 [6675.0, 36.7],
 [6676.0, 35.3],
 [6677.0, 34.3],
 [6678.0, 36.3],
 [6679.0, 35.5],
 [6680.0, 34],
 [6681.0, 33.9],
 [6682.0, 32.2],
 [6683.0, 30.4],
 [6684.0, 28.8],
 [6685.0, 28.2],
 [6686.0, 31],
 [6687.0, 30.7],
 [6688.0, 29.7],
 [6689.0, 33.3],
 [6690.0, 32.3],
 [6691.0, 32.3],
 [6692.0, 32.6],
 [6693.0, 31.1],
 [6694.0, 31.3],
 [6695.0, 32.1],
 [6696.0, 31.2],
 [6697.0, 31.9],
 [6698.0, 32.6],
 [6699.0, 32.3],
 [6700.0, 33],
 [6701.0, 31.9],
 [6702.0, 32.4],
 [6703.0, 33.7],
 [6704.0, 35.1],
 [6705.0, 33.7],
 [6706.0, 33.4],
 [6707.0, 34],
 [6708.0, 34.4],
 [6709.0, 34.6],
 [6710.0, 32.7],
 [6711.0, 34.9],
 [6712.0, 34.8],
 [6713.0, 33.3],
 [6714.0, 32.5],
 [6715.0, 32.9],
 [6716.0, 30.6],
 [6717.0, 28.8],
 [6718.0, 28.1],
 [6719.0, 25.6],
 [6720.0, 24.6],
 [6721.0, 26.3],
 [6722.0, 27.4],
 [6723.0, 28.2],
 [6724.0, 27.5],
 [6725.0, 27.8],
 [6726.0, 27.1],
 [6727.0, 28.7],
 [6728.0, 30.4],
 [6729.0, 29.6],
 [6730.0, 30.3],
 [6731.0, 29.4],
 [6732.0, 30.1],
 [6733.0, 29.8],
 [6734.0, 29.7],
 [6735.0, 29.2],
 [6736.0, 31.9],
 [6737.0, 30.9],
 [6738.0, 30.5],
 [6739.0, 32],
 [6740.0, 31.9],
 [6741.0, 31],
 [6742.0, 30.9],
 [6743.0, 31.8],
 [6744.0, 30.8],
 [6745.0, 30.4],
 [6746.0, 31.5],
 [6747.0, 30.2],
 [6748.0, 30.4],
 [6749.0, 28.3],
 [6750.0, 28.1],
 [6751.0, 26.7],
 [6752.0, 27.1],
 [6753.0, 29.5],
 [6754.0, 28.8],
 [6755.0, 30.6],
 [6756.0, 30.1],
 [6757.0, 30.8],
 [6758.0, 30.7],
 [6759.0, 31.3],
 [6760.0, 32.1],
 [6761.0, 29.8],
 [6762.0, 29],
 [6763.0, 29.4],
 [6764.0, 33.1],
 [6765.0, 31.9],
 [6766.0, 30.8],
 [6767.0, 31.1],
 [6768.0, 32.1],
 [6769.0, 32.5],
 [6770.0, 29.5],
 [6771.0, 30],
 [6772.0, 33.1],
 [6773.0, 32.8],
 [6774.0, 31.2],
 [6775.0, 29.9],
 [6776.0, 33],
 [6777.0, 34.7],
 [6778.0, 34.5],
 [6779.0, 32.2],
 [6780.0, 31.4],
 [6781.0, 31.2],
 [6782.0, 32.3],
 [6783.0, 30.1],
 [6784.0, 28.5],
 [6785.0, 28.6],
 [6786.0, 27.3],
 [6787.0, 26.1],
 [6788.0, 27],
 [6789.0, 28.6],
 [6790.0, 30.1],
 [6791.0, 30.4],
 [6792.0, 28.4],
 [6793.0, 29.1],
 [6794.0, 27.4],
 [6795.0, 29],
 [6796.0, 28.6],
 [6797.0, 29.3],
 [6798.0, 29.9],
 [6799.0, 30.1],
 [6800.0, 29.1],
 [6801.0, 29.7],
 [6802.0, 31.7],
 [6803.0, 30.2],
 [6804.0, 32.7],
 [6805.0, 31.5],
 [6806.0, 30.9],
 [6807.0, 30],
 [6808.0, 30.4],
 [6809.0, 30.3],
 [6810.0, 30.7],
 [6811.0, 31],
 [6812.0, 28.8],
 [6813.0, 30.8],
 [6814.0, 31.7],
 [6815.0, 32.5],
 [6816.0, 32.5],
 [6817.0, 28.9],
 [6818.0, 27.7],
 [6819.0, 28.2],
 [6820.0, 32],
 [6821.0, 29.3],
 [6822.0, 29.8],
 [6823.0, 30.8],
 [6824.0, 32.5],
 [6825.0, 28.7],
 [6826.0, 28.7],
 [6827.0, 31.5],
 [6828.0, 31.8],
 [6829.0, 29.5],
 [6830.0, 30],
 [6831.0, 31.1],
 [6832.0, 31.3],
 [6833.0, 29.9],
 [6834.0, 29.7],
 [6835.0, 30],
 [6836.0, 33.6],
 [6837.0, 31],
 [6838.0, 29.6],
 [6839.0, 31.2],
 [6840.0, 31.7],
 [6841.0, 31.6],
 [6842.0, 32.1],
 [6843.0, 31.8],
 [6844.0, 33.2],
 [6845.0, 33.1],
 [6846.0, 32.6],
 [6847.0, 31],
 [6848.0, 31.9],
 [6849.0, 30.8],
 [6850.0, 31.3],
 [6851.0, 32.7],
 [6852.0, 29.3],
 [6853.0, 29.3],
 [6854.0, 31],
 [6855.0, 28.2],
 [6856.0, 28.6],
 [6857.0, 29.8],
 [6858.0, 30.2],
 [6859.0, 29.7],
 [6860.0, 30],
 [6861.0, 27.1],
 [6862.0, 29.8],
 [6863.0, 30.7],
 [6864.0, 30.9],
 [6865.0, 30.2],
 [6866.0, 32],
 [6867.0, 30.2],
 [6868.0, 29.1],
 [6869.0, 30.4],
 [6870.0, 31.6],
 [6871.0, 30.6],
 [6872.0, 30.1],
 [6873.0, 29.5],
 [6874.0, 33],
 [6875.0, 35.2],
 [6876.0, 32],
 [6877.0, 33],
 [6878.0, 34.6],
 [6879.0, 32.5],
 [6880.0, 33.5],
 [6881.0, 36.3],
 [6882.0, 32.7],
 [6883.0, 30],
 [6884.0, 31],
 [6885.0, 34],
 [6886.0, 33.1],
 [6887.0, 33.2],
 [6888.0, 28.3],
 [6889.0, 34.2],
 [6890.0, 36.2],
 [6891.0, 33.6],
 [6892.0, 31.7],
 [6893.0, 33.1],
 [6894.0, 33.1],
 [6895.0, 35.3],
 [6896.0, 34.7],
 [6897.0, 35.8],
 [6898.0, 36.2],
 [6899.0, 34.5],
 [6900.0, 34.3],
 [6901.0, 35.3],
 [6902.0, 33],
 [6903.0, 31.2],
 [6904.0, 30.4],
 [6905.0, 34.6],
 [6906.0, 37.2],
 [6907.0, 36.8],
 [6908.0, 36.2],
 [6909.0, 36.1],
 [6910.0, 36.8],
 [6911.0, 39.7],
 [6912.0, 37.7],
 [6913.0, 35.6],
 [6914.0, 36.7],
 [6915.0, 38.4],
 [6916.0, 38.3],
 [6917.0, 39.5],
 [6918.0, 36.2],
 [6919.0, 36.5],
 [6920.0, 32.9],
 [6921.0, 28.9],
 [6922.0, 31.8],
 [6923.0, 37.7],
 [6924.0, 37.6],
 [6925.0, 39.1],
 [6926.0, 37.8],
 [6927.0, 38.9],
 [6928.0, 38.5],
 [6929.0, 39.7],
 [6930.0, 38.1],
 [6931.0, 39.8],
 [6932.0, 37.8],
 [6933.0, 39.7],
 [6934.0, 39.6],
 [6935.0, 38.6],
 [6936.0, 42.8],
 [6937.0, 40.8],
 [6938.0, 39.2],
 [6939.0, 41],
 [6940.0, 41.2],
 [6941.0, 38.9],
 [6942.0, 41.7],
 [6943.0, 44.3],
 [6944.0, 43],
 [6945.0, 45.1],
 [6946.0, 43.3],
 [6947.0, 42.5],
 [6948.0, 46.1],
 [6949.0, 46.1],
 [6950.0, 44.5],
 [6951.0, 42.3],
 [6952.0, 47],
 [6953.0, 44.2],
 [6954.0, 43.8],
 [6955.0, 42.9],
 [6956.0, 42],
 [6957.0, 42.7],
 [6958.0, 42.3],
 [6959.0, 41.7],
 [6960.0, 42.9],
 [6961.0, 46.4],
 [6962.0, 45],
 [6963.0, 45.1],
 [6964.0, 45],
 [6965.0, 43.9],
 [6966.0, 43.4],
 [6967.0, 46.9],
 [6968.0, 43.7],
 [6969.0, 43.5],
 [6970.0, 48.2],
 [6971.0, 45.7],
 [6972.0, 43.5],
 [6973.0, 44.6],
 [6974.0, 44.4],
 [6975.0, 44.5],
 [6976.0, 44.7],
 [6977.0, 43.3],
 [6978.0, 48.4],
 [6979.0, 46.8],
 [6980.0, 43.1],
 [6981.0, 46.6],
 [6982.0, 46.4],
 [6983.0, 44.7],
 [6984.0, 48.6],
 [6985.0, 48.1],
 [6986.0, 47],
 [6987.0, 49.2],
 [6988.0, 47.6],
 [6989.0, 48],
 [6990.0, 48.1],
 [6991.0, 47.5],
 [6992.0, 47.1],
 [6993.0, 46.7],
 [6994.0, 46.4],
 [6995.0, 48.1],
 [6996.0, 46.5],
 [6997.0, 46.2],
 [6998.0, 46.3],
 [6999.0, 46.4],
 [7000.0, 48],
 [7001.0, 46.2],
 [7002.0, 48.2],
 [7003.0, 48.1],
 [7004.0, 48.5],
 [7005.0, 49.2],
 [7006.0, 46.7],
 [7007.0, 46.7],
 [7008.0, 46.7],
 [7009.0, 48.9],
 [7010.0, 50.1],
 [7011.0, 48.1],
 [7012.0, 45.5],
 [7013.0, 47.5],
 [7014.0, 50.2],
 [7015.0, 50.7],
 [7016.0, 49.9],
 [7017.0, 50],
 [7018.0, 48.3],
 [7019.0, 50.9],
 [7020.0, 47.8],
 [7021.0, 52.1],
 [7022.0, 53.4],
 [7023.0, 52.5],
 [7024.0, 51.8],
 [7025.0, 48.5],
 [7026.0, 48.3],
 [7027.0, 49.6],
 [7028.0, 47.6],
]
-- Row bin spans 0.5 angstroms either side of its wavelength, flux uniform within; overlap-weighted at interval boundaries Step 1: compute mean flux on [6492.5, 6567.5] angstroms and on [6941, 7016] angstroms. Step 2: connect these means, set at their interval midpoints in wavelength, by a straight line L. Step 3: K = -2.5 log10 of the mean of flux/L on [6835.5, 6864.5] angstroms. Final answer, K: 0.419 mag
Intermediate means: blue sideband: 44.1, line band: 30.8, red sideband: 45.8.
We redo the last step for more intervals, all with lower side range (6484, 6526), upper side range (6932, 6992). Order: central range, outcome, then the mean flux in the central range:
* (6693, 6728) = 0.350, 31.1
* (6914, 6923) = 0.233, 35.5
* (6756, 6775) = 0.358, 31.1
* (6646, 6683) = 0.228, 34.7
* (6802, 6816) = 0.369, 31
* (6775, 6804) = 0.401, 30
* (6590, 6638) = 0.049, 40.7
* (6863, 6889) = 0.345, 31.9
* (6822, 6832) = 0.387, 30.5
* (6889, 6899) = 0.265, 34.4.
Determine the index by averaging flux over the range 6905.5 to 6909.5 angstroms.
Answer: 36.6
